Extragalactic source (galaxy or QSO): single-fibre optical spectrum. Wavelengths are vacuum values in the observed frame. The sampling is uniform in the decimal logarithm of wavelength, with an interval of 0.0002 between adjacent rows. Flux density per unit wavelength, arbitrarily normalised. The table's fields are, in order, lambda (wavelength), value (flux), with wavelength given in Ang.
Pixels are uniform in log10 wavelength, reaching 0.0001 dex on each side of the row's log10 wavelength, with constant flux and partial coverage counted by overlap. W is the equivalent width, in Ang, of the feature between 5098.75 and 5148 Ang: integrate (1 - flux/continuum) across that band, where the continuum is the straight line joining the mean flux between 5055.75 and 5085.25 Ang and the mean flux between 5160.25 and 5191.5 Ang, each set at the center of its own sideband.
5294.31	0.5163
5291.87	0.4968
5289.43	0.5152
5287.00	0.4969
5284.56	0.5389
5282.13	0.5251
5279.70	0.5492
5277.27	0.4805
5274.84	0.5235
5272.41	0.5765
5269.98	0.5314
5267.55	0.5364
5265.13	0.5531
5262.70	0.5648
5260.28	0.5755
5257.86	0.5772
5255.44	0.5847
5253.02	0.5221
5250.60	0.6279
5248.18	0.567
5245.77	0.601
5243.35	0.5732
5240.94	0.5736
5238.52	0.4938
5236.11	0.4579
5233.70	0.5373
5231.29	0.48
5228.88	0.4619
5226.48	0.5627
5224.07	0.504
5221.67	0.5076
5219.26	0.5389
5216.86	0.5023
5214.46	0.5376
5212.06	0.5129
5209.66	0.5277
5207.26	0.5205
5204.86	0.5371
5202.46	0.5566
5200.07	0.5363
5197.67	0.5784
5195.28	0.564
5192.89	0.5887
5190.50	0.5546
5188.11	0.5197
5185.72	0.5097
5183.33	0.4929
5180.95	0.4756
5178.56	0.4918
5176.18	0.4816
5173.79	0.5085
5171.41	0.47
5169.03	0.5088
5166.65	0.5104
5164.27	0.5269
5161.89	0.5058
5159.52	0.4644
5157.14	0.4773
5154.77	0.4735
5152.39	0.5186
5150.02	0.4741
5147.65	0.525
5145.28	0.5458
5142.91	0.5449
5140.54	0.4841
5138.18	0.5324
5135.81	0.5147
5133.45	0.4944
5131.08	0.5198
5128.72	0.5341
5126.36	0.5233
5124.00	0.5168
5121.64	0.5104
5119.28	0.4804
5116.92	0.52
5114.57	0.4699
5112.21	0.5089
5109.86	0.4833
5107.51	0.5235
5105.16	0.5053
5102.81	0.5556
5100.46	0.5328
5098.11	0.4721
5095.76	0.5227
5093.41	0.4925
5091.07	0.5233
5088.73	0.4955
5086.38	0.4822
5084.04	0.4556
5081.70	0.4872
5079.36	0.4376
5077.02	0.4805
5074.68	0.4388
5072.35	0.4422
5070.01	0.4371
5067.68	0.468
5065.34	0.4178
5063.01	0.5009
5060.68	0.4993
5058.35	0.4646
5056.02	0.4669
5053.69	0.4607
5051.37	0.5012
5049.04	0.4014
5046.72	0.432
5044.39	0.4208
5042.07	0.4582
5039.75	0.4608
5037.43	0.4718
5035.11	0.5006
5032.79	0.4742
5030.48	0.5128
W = -3.3 Ang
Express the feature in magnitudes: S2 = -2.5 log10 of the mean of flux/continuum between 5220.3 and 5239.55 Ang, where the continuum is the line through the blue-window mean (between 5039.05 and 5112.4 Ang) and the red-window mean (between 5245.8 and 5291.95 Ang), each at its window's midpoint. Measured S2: 0.066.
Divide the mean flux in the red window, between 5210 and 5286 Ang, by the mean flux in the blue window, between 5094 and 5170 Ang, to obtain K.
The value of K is 1.06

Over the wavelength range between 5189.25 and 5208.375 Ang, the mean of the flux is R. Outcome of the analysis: 0.555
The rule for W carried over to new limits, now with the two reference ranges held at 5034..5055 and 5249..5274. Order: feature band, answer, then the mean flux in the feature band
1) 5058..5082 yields 0.45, 0.46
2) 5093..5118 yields -1.11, 0.508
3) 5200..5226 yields 0.67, 0.526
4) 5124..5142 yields -0.54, 0.515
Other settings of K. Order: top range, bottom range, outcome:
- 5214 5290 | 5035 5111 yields 1.13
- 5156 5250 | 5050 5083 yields 1.12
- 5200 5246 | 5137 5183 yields 1.05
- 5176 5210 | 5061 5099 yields 1.12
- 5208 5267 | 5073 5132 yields 1.08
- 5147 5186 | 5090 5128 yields 0.97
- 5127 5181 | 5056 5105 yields 1.05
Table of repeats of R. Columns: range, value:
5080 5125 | 0.501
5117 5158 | 0.51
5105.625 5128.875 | 0.506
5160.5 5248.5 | 0.523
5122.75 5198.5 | 0.513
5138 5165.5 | 0.505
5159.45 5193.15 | 0.507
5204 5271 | 0.538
